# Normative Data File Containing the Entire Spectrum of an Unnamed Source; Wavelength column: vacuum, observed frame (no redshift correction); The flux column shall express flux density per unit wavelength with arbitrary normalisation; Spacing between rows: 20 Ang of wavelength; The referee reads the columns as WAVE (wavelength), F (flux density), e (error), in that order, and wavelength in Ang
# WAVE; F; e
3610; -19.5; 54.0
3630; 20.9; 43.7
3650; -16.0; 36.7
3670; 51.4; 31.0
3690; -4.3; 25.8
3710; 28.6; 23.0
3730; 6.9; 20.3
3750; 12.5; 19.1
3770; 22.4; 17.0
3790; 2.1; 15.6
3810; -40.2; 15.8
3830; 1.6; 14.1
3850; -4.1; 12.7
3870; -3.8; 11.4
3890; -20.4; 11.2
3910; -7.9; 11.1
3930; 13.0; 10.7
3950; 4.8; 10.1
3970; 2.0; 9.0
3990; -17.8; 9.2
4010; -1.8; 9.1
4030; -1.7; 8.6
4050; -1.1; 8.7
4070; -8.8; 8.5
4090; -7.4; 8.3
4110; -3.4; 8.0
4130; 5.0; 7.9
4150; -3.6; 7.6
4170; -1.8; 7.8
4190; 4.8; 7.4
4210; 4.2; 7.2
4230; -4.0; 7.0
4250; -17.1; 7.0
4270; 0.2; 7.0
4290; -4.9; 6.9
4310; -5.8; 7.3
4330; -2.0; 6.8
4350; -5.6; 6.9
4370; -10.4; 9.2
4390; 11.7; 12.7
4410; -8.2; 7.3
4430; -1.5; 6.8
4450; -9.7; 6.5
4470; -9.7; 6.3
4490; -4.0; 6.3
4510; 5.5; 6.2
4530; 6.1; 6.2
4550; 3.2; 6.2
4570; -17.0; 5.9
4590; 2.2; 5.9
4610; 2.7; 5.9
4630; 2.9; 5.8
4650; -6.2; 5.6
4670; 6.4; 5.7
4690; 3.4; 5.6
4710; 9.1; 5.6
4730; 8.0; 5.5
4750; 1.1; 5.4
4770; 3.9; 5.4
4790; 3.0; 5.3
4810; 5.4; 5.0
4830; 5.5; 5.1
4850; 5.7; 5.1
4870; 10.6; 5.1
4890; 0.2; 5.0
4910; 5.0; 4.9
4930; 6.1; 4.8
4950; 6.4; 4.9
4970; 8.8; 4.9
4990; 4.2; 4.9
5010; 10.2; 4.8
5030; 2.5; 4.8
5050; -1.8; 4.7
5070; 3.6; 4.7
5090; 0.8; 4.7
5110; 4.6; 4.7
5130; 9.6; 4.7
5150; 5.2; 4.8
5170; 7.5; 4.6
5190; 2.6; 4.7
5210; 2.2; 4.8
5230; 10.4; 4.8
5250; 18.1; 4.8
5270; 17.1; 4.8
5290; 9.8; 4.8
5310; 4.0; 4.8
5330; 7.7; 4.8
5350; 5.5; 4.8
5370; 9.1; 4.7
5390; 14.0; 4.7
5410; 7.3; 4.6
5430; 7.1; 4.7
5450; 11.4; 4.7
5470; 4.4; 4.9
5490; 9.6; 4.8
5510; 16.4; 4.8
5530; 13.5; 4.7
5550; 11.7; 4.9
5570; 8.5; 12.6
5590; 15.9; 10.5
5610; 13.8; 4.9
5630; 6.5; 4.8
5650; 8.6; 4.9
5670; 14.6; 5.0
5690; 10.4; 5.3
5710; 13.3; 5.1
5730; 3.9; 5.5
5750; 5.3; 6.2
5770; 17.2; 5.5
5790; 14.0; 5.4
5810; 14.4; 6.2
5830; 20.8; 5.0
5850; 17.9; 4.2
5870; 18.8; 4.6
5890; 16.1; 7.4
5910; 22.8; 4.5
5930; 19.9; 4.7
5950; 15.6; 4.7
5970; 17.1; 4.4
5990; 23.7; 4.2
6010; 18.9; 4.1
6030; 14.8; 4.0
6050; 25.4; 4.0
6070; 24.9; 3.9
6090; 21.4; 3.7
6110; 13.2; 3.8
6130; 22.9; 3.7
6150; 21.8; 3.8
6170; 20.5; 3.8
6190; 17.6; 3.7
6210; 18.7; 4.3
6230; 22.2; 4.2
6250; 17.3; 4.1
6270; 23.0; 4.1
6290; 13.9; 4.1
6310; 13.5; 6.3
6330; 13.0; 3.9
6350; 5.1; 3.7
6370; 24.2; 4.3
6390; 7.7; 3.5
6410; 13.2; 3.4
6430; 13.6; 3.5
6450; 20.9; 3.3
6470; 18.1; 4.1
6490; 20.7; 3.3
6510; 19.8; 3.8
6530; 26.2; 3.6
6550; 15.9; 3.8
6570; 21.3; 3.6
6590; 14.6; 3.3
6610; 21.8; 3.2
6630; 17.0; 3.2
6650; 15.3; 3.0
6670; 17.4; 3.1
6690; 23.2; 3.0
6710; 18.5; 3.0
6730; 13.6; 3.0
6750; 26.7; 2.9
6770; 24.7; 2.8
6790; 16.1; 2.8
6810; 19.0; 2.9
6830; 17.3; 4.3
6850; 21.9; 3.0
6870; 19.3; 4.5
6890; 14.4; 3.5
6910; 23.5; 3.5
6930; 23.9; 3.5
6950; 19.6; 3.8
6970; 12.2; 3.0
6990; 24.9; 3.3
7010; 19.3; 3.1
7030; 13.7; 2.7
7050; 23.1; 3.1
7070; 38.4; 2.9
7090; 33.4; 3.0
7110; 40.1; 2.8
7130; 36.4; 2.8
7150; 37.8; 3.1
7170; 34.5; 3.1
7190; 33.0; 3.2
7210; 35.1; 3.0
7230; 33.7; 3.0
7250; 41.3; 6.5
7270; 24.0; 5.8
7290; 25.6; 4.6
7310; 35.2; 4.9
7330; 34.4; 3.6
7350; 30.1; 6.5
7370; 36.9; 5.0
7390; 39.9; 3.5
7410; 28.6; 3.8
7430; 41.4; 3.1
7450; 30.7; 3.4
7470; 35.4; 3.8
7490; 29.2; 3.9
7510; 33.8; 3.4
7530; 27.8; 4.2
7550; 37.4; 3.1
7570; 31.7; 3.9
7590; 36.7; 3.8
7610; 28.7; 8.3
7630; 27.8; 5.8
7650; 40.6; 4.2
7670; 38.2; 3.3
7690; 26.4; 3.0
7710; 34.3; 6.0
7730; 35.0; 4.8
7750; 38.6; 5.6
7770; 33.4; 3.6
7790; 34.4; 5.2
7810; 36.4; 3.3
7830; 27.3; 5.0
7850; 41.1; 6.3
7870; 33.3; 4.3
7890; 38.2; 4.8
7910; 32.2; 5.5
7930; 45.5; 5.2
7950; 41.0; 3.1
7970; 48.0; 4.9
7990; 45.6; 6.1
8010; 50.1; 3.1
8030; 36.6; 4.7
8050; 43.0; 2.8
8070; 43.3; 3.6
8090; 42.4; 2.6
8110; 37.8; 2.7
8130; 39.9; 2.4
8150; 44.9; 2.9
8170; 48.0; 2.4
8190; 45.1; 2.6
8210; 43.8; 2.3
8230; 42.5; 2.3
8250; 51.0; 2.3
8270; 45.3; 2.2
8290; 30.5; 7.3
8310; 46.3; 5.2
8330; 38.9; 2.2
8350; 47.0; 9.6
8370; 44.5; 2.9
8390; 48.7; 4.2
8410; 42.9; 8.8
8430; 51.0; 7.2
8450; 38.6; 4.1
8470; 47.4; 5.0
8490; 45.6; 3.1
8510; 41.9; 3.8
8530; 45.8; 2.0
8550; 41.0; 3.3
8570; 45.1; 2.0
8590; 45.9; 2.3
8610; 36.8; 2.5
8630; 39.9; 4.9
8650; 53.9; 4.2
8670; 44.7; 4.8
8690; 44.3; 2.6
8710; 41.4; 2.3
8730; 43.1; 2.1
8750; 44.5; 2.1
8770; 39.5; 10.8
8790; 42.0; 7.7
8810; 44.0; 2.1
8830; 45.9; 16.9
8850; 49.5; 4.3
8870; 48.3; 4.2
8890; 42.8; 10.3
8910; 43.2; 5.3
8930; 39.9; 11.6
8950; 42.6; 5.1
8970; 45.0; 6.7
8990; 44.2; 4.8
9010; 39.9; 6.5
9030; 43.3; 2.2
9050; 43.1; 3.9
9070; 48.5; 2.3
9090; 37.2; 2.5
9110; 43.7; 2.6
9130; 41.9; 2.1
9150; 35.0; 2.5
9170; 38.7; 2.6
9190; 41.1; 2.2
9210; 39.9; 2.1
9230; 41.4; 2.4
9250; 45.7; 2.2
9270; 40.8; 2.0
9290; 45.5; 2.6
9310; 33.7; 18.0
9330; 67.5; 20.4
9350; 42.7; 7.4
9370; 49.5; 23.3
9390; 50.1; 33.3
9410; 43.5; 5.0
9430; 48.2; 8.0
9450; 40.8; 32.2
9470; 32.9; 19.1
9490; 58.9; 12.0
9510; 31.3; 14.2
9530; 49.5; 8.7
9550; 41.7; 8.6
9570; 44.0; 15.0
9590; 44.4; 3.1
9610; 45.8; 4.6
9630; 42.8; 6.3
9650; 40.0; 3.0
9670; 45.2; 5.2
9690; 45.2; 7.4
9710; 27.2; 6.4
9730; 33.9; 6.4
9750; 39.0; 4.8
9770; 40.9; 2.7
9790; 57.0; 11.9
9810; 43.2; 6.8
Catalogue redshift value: 0.771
